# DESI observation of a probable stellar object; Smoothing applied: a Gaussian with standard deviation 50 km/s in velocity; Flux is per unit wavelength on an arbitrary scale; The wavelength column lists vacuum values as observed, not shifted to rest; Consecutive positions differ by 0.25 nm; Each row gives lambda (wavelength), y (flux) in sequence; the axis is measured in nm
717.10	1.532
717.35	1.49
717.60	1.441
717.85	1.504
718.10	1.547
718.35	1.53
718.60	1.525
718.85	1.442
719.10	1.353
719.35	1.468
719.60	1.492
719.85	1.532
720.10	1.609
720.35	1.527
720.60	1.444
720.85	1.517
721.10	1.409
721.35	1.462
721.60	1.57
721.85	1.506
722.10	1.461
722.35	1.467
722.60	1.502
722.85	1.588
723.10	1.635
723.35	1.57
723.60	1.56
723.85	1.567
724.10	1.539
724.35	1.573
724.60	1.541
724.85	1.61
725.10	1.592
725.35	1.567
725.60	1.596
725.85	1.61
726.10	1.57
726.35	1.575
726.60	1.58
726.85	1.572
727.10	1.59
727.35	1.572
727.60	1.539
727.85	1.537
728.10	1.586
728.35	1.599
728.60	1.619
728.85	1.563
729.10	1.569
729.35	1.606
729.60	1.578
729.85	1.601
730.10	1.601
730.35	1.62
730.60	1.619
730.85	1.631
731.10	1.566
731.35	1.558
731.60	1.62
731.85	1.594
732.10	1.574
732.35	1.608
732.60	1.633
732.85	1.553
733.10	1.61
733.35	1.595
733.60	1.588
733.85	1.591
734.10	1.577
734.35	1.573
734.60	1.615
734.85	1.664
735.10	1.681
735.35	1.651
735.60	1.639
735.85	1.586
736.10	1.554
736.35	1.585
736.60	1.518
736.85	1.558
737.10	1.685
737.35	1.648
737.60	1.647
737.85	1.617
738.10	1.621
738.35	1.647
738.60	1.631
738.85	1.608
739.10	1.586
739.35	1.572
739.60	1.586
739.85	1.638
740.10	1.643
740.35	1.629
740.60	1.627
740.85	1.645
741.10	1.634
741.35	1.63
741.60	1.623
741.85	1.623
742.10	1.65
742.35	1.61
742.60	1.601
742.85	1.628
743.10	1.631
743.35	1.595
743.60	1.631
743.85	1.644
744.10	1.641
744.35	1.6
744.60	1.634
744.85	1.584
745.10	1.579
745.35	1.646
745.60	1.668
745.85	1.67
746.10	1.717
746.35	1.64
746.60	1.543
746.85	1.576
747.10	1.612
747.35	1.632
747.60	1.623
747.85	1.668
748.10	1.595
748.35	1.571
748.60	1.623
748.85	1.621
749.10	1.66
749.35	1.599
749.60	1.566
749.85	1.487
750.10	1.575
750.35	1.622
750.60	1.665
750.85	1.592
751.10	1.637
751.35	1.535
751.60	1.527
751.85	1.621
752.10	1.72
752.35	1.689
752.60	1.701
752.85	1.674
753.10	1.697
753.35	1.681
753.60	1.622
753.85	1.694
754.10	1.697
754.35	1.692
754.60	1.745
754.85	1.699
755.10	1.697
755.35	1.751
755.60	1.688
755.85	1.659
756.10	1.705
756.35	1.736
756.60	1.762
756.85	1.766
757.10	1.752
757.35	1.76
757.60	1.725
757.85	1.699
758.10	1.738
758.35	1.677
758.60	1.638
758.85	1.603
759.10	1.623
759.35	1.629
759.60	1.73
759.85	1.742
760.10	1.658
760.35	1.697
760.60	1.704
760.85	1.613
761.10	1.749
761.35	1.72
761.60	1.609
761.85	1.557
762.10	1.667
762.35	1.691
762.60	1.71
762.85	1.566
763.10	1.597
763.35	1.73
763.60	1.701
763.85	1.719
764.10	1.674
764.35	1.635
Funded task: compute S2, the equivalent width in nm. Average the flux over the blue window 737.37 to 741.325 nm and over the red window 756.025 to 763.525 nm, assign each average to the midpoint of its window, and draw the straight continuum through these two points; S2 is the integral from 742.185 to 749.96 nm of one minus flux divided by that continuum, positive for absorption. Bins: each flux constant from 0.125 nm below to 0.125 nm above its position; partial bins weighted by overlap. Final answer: 0.13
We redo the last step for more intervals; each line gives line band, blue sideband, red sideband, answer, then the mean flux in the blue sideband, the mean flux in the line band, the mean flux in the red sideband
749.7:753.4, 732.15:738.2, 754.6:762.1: 0.09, 1.61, 1.63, 1.69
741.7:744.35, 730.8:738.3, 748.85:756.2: 0.00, 1.6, 1.62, 1.65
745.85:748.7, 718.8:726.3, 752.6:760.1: 0.06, 1.53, 1.62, 1.7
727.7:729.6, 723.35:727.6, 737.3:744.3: 0.00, 1.57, 1.58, 1.62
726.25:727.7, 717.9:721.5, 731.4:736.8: -0.02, 1.49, 1.57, 1.6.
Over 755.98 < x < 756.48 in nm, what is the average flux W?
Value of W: 1.72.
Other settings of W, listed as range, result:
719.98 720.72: 1.53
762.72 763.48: 1.63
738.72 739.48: 1.59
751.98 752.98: 1.7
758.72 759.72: 1.65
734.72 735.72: 1.66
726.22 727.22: 1.58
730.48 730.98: 1.62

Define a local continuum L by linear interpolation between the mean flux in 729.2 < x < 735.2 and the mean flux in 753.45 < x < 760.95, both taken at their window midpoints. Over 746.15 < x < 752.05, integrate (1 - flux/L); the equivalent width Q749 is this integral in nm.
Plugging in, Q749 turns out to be 0.22 nm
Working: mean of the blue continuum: 1.6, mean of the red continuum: 1.7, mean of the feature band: 1.6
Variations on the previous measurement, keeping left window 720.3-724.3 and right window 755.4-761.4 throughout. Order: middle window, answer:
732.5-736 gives -0.07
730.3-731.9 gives -0.04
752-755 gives -0.03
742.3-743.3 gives 0.00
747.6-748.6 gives 0.02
